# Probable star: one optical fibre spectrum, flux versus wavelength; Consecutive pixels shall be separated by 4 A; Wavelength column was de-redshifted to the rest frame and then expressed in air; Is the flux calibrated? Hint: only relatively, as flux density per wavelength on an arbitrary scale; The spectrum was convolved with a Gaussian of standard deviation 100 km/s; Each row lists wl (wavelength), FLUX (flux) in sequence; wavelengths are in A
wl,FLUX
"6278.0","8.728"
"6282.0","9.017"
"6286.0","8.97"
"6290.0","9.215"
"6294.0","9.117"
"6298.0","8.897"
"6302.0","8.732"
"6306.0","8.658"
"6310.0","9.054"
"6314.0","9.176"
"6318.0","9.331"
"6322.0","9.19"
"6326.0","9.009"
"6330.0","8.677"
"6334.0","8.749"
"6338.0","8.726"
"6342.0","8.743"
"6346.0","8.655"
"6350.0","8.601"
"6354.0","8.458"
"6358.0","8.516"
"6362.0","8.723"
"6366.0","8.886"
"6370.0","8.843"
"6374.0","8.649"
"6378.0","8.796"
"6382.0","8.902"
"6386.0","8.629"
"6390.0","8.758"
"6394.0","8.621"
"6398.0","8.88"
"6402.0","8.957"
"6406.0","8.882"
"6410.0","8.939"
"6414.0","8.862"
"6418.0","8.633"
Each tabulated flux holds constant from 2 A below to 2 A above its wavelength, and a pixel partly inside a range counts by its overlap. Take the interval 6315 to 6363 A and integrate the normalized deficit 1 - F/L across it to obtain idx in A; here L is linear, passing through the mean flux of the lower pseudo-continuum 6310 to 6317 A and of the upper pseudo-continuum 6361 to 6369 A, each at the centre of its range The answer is 1.1 A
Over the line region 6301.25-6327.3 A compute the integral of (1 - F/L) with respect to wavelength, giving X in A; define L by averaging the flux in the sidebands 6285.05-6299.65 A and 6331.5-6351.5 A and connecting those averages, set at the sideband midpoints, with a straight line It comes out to -0.4 A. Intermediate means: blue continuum 9.06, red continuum 8.7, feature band 9.04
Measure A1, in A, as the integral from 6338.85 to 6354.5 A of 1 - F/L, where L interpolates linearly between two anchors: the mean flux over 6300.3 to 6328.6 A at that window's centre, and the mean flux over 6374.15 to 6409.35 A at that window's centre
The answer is 0.5 A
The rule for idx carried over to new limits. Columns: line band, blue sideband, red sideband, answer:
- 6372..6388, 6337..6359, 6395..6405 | 0.07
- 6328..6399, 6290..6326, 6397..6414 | 2.00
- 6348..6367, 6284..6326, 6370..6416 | 0.59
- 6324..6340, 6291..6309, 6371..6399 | 0.07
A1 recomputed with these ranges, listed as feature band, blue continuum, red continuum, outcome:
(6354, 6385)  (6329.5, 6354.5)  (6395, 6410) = 0.1 A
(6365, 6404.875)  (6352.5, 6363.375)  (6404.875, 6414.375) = -0.2 A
